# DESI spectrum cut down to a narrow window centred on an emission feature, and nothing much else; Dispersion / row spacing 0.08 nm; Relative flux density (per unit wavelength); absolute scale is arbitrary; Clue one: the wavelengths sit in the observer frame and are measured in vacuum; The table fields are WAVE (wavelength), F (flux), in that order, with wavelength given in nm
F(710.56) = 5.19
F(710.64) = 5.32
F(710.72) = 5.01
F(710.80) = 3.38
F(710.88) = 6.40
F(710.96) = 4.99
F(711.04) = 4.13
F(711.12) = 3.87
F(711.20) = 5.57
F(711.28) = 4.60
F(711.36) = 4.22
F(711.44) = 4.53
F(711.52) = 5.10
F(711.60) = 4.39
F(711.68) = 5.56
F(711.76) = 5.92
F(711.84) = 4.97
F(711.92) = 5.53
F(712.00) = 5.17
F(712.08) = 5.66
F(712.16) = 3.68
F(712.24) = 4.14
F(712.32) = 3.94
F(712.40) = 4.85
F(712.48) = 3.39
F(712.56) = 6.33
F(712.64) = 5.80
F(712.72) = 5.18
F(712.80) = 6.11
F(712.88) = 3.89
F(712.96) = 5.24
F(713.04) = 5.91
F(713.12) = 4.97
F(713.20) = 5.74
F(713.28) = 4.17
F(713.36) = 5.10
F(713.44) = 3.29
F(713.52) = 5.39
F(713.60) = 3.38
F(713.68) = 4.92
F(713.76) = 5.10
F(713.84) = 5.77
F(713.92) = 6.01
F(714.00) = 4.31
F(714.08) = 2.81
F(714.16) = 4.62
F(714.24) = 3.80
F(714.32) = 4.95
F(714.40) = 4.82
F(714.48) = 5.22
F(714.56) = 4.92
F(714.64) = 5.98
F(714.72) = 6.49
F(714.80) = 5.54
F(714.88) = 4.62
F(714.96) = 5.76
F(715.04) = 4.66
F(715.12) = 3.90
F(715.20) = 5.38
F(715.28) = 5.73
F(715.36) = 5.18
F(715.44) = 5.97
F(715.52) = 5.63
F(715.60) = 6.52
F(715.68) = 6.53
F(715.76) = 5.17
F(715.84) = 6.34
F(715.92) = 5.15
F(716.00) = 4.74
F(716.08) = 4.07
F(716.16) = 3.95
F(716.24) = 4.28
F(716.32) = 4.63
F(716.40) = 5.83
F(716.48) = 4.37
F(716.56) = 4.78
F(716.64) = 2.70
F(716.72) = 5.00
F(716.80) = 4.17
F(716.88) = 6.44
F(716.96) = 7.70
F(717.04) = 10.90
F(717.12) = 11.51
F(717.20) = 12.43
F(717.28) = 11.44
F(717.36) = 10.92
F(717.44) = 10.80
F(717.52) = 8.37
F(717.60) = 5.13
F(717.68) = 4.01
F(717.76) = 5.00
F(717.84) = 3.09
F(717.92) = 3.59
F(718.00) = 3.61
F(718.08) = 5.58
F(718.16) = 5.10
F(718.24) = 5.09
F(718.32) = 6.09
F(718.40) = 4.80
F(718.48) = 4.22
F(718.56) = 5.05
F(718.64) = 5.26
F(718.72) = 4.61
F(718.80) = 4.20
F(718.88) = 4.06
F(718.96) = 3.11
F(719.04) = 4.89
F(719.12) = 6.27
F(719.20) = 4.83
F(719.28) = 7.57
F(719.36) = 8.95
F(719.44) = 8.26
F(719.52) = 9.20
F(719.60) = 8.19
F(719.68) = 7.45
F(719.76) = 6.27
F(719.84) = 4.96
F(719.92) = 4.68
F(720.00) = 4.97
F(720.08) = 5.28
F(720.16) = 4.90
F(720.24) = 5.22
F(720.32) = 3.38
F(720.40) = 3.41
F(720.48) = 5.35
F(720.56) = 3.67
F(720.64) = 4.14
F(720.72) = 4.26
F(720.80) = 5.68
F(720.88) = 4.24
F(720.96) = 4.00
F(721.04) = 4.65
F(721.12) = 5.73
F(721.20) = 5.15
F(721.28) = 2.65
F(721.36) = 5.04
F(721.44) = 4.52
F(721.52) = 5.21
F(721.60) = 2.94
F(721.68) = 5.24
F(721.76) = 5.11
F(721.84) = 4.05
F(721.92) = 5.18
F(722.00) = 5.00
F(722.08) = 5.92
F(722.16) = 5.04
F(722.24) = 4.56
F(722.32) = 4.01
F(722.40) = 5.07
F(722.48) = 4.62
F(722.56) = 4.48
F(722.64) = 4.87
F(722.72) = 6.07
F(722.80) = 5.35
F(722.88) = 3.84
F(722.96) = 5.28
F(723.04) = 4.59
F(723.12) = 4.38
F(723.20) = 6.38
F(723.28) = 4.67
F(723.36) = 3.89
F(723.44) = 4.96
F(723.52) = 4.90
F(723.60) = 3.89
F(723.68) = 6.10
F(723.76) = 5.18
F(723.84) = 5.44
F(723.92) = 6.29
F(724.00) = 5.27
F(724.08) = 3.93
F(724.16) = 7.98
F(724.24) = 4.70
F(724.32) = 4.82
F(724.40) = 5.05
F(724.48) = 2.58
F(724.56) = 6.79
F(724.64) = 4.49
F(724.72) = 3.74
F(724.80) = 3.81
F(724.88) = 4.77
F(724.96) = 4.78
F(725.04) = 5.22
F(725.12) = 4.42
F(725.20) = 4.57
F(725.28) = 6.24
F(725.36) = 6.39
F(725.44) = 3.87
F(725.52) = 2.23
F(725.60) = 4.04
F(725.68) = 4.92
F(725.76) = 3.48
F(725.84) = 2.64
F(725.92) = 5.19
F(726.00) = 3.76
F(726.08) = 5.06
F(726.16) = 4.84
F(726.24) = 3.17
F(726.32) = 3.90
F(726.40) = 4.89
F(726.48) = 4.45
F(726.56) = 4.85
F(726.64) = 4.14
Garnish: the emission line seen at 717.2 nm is Halpha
